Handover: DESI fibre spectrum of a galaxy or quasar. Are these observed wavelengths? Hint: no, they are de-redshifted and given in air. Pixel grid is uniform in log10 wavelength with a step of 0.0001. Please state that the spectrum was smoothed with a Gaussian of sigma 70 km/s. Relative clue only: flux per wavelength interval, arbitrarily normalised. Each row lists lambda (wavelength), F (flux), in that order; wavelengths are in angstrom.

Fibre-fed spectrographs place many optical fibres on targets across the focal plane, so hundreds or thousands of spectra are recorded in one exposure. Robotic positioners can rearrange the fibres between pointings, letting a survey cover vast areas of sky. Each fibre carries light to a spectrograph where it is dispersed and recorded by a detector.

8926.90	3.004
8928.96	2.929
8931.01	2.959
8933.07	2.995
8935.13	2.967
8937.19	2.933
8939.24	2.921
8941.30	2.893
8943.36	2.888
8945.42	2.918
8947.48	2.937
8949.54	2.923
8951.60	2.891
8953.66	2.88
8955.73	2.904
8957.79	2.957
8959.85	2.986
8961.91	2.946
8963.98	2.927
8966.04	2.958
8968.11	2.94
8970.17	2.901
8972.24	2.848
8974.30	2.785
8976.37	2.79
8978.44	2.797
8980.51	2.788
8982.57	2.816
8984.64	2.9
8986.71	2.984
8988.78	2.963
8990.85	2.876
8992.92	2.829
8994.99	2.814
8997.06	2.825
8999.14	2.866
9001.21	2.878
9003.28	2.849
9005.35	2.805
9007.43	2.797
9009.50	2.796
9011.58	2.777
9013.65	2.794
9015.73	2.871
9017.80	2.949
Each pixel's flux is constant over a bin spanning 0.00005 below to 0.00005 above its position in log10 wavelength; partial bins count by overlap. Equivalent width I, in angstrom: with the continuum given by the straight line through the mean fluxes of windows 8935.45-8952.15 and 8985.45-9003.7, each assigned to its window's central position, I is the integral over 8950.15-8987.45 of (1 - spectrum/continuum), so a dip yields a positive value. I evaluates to 0.11 angstrom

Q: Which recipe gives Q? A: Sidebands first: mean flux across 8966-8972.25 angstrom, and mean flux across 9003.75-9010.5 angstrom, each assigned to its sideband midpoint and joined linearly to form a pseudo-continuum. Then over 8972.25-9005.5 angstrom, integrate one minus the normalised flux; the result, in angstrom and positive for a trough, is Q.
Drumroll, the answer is 0.1 angstrom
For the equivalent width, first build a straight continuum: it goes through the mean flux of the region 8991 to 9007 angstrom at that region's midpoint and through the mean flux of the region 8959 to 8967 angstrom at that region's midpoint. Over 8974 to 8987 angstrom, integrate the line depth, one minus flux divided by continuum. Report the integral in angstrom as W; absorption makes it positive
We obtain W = 0.3 angstrom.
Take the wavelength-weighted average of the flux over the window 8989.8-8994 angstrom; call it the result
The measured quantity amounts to 2.85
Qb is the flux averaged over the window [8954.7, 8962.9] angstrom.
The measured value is 2.95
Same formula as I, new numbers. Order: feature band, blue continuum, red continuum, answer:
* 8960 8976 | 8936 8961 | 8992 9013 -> -0.09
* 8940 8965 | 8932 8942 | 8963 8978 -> -0.08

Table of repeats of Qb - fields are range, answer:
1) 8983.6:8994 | 2.91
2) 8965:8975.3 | 2.89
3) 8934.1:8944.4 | 2.92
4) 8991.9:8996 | 2.82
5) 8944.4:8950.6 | 2.93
